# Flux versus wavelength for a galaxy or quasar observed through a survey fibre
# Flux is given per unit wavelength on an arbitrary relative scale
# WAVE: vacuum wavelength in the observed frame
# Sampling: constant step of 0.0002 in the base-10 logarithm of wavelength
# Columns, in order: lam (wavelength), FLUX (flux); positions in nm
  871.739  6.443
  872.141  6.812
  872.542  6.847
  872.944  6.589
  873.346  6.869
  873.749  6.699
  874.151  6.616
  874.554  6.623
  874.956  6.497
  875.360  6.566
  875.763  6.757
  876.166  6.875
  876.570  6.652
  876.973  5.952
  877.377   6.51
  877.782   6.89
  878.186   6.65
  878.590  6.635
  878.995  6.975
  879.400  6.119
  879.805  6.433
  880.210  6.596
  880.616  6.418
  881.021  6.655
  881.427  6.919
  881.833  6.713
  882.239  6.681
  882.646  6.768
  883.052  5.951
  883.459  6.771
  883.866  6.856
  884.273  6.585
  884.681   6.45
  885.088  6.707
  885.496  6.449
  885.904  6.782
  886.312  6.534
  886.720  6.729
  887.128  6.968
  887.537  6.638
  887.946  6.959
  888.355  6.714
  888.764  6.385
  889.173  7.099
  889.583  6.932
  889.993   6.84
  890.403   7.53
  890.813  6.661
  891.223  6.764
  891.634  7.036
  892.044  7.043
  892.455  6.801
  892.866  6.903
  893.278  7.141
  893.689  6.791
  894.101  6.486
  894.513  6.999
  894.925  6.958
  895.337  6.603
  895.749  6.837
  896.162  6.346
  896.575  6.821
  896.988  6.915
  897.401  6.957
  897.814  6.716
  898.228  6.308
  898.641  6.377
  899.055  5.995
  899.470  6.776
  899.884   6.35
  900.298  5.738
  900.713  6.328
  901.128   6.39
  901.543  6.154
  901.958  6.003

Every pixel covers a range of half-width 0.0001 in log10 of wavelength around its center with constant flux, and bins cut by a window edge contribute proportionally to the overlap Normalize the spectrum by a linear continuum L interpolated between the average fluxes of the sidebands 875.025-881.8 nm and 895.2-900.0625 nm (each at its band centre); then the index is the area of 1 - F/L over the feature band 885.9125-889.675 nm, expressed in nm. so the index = -0.101 nm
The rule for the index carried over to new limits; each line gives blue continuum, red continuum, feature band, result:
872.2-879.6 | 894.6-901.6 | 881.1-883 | -0.028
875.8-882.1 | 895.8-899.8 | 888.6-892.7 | -0.202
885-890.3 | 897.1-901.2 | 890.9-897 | -0.237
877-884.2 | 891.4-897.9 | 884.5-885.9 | 0.023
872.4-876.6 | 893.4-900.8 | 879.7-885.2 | 0.035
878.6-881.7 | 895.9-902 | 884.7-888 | -0.079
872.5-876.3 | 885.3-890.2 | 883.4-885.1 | 0.019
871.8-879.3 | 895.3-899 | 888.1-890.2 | -0.050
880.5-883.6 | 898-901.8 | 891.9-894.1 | -0.168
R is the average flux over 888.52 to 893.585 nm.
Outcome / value 6.92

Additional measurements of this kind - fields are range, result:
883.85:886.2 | 6.62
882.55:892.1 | 6.75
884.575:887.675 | 6.67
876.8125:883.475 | 6.56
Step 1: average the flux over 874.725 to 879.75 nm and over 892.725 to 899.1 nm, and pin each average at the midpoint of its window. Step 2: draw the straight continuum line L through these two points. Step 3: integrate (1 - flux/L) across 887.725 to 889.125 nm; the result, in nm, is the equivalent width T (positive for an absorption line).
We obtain -0.015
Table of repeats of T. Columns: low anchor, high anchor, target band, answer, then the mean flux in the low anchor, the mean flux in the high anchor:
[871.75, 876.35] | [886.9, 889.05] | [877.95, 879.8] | 0.04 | 6.69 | 6.75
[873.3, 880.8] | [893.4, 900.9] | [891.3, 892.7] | -0.08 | 6.59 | 6.58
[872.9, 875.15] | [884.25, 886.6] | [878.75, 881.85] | 0.01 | 6.65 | 6.59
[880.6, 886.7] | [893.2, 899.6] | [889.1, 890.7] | -0.10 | 6.63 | 6.68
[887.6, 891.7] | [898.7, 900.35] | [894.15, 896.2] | -0.07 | 6.88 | 6.27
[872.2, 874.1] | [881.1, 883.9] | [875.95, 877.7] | 0.05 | 6.75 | 6.65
